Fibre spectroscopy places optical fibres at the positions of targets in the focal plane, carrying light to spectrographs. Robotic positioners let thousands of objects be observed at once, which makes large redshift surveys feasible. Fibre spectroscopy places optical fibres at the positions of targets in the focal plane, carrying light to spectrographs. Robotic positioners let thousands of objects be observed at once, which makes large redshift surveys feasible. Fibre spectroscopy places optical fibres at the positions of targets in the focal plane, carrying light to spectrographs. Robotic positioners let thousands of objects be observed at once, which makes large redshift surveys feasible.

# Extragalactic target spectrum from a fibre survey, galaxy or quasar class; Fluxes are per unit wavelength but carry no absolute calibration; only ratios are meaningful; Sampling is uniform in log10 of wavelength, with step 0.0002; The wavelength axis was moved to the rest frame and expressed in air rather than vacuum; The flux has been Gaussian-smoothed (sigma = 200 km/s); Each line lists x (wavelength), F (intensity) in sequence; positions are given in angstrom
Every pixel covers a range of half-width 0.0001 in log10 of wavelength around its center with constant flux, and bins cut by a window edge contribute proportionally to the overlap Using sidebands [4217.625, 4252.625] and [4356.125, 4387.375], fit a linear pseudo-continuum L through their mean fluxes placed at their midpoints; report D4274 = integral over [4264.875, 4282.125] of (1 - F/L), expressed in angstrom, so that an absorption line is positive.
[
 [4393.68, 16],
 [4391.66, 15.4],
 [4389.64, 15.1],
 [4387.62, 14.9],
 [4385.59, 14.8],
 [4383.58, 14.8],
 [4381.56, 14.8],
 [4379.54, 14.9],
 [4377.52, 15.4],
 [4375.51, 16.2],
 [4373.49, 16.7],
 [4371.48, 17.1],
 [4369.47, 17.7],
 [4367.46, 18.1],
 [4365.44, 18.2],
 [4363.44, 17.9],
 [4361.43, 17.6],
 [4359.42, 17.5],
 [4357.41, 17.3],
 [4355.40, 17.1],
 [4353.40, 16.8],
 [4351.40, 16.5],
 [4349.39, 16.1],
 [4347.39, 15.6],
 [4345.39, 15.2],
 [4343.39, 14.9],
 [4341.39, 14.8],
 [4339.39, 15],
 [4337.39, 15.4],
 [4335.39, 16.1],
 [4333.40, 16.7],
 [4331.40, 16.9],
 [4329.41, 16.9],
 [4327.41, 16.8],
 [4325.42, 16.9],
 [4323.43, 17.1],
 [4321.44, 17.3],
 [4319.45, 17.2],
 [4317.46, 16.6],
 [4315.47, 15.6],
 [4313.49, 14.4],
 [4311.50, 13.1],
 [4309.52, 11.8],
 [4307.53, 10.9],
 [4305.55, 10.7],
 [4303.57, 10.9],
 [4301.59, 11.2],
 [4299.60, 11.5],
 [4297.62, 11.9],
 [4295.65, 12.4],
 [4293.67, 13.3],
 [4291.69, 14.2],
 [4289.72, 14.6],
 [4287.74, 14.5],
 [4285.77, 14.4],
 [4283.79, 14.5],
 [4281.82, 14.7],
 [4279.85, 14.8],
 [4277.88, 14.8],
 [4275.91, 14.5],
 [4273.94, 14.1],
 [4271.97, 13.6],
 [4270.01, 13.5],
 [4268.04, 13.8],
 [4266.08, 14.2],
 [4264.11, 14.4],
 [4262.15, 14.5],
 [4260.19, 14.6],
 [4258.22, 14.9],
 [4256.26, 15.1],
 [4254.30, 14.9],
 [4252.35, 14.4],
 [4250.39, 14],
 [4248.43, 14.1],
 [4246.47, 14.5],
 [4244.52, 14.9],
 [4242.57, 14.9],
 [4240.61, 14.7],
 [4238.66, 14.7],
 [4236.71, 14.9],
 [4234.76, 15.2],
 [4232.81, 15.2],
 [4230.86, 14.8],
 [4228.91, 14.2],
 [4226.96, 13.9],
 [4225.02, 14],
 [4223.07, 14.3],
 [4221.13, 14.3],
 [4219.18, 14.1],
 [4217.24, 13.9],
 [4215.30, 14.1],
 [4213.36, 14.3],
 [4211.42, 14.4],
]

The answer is 1.0 angstrom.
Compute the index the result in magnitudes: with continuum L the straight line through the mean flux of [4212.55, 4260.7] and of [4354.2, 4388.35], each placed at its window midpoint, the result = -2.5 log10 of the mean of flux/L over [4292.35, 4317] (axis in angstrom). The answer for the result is 0.24 mag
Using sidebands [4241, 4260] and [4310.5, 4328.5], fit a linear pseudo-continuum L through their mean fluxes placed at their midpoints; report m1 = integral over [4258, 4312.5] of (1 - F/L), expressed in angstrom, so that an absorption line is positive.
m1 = 6.9 angstrom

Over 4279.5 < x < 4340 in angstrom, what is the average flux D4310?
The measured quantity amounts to 14.5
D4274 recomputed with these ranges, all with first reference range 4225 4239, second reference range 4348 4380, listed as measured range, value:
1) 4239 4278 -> 1.8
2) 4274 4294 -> 1.4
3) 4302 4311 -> 2.7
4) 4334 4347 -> 1.0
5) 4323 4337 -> -0.3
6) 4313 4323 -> -0.1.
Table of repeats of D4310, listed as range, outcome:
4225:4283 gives 14.5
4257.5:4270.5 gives 14.3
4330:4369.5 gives 16.5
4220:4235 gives 14.4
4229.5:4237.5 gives 15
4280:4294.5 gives 14.4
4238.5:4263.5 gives 14.6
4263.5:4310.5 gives 13.3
